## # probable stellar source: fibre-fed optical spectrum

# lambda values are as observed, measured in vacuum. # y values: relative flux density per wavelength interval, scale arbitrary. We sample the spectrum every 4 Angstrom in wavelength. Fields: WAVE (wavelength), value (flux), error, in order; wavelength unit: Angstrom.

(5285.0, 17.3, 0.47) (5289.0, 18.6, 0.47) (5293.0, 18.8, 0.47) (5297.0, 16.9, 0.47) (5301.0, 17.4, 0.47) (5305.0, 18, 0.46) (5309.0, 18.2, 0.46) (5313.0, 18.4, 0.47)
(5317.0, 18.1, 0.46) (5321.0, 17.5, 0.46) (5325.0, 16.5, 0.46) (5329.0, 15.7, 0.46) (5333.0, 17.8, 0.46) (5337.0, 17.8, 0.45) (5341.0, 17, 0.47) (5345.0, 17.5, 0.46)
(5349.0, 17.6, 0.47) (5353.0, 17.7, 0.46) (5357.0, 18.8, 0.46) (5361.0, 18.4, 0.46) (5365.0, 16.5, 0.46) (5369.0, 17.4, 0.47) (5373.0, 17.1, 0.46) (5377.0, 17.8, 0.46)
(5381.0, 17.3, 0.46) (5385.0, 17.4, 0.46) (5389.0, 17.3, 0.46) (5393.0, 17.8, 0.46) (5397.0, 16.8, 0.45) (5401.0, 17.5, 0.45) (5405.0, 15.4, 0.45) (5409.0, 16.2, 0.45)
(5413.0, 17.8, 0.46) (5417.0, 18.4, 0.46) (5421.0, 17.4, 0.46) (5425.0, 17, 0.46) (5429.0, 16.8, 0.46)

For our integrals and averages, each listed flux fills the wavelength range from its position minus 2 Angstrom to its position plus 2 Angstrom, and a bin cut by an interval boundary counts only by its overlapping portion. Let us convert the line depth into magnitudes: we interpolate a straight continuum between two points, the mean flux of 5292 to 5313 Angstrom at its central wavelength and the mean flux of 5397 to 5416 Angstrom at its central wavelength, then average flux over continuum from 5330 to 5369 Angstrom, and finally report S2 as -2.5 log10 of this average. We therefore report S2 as -0.014 mag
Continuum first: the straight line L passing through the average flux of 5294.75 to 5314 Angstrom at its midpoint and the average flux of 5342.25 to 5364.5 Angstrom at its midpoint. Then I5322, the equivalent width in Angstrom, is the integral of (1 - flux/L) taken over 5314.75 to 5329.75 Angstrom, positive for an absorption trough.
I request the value 0.6 Angstrom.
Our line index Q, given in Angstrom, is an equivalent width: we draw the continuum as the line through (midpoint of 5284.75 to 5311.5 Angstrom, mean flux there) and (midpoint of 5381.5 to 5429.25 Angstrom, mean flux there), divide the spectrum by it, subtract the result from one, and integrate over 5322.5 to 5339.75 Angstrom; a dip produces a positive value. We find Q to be 0.7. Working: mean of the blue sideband 17.9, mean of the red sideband 17.2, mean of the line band 17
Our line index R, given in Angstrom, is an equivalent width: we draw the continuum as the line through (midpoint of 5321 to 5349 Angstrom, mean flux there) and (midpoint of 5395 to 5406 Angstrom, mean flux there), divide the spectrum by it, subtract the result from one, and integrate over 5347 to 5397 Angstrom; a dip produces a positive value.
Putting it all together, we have -2.05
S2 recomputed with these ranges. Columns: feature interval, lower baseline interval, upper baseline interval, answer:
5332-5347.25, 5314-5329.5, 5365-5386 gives -0.02 mag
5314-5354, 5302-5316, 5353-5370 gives 0.04 mag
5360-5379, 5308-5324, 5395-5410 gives -0.02 mag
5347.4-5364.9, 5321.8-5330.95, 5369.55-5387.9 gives -0.06 mag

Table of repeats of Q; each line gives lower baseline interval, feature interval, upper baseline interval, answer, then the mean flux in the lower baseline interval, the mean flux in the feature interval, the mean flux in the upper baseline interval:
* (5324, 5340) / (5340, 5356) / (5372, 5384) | -0.4 Angstrom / 17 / 17.6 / 17.4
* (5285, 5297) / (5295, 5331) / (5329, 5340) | 0.7 Angstrom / 18.2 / 17.4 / 17.3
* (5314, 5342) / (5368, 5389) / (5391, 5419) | -0.3 Angstrom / 17.3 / 17.4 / 17.1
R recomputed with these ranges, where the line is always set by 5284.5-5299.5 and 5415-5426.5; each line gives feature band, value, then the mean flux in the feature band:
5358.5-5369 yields 0.2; 17.5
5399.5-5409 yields 0.7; 16.3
